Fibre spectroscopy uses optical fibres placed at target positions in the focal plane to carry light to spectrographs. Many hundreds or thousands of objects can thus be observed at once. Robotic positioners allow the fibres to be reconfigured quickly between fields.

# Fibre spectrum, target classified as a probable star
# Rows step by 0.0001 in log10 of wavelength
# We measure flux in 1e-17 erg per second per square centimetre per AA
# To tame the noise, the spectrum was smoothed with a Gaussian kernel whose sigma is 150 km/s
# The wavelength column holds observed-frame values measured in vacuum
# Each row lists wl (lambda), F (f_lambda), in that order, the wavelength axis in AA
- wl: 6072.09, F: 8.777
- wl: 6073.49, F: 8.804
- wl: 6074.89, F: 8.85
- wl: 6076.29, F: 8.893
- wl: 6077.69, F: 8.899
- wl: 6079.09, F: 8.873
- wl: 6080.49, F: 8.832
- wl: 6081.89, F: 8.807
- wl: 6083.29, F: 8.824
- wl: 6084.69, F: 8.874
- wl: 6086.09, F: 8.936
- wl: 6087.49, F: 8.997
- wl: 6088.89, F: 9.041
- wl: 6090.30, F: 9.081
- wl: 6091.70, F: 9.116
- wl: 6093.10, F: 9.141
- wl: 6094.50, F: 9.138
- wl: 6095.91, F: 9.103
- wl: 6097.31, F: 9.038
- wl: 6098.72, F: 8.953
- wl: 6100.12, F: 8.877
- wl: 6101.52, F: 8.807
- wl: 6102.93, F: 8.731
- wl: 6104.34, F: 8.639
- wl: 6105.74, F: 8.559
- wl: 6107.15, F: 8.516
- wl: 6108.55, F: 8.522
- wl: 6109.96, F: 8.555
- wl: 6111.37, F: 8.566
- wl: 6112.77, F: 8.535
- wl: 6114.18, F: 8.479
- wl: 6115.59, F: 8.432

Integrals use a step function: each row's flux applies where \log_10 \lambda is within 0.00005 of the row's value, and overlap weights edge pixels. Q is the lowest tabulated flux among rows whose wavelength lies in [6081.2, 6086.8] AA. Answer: 8.807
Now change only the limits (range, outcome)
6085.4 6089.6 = 8.936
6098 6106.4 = 8.559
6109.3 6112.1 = 8.555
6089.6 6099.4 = 8.953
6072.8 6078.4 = 8.804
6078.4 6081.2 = 8.832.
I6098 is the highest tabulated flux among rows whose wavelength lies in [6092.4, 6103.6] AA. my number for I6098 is 9.141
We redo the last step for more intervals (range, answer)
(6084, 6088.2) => 8.997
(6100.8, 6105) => 8.807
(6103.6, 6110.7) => 8.639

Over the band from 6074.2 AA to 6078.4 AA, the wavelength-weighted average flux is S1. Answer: 8.88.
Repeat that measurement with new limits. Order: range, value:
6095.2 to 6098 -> 9.06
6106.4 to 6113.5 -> 8.54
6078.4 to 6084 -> 8.84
